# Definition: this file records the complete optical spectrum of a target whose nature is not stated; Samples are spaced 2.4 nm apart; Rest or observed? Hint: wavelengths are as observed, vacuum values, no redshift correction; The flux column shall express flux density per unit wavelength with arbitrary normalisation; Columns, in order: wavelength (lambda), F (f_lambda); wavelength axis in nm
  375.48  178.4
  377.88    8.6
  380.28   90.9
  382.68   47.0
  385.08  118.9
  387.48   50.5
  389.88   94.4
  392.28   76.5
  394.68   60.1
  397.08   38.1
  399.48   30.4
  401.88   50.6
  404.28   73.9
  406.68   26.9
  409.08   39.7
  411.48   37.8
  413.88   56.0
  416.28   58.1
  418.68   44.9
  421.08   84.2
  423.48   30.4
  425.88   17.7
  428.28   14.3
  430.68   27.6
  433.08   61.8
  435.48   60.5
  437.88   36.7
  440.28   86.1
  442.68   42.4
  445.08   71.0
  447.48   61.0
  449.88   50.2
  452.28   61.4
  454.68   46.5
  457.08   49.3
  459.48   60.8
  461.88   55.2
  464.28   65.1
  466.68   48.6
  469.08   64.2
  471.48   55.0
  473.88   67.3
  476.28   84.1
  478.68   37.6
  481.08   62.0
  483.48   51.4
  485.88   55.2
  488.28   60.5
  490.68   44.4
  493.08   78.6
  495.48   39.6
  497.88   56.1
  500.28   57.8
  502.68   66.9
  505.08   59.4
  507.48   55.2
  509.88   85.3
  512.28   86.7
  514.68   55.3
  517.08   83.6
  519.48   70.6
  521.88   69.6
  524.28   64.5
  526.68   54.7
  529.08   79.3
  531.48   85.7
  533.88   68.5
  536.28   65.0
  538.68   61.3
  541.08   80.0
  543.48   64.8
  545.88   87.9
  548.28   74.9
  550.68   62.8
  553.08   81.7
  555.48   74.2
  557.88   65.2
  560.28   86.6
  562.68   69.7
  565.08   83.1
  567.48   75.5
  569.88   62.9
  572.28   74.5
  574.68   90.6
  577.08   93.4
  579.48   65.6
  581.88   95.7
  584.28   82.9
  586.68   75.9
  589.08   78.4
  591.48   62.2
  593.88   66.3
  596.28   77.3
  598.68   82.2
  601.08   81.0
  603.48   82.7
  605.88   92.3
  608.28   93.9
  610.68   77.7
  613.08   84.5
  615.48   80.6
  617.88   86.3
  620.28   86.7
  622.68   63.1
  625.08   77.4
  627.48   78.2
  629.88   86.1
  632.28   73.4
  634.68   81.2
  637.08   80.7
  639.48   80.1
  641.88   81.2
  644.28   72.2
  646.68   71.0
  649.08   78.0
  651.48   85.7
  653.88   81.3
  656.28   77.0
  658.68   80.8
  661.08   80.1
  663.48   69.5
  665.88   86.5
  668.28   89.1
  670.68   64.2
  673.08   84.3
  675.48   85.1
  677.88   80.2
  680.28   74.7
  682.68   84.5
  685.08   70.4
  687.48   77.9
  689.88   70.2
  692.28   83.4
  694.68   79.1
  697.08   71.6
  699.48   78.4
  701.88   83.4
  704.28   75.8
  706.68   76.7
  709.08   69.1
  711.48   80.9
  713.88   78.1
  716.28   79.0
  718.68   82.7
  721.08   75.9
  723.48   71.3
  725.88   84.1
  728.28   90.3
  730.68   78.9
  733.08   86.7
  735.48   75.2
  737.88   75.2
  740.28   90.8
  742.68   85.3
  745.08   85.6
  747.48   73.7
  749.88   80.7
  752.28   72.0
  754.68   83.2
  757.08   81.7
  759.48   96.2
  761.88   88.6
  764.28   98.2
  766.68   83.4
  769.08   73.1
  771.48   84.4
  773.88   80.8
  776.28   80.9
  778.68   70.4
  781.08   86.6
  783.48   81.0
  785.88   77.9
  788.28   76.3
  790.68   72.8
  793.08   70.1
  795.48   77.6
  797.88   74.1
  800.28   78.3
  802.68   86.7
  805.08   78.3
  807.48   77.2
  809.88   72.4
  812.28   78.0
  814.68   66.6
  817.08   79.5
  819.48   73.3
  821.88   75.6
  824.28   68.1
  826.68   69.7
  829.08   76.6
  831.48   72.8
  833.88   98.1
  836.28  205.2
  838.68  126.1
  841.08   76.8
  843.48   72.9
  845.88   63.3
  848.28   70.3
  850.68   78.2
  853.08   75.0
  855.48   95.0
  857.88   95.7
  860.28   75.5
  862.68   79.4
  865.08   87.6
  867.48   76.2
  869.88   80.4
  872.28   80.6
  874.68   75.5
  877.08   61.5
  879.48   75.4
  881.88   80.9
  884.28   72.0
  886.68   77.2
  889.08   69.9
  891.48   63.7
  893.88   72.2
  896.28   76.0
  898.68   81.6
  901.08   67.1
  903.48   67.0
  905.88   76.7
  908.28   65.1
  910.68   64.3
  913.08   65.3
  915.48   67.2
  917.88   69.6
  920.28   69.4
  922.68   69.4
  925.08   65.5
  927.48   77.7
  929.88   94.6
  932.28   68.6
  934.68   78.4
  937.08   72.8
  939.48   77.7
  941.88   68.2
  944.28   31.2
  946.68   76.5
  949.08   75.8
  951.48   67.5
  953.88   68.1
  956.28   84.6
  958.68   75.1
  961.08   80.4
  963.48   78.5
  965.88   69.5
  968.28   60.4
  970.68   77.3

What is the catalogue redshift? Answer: 0.274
